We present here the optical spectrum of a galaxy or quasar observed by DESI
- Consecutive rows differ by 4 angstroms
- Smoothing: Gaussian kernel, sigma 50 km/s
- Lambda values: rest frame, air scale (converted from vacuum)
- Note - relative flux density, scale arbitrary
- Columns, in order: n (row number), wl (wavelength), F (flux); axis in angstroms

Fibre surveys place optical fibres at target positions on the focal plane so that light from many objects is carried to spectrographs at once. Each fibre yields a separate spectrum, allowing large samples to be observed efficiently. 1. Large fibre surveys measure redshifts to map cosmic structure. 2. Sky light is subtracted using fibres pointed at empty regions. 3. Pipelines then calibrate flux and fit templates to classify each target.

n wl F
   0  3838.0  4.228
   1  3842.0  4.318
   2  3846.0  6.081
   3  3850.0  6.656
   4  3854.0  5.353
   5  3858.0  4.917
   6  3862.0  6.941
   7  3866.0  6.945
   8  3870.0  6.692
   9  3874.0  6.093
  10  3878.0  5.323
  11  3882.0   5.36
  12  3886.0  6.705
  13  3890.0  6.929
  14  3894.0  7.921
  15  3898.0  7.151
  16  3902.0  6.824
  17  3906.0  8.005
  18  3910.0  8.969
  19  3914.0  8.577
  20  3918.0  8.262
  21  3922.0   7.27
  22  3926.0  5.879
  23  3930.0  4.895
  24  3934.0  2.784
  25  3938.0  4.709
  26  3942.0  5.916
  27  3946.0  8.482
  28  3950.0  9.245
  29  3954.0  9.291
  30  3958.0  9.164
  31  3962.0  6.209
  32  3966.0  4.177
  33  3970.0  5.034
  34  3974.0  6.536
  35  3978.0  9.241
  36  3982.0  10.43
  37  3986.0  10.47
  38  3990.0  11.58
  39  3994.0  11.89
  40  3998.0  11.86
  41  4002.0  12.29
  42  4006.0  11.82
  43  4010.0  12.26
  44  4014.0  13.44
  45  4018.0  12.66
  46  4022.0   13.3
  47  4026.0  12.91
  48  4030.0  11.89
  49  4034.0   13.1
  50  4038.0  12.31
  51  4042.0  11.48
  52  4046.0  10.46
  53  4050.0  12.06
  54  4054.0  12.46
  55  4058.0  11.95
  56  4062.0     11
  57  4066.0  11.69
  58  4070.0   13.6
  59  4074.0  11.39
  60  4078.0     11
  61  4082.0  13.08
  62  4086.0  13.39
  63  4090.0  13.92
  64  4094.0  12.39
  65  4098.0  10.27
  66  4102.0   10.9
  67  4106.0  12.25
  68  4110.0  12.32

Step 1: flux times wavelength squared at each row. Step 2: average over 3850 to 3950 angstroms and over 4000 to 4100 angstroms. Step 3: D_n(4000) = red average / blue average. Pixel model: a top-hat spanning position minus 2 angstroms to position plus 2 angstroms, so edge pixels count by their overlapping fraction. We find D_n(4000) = 2.0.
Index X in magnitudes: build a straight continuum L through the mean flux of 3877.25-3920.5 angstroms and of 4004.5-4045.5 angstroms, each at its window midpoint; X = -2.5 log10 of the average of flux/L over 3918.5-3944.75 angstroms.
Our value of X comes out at 0.49 mag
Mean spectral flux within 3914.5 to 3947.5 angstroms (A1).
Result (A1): 6.1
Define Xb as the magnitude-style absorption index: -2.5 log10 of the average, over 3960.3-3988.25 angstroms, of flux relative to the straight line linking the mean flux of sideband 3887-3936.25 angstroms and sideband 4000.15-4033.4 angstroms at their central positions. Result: 0.36 mag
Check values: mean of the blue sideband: 6.94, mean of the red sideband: 12.6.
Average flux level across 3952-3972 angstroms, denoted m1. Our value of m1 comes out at 6.78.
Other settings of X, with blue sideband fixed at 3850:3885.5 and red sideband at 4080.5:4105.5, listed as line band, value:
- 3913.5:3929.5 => 0.051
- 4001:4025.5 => -0.247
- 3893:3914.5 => -0.120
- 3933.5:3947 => 0.408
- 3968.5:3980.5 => 0.251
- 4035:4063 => -0.065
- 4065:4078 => -0.034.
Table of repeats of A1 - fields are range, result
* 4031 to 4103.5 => 12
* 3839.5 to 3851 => 5.54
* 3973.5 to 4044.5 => 11.7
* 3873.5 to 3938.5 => 6.62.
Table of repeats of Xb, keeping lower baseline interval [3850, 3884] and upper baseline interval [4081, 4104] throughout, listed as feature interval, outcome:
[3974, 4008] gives -0.15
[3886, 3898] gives -0.09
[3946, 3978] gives 0.18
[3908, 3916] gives -0.21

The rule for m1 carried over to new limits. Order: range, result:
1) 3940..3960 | 8.42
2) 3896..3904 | 6.99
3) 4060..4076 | 11.9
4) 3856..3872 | 6.37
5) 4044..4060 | 11.7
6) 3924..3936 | 4.52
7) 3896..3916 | 7.91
